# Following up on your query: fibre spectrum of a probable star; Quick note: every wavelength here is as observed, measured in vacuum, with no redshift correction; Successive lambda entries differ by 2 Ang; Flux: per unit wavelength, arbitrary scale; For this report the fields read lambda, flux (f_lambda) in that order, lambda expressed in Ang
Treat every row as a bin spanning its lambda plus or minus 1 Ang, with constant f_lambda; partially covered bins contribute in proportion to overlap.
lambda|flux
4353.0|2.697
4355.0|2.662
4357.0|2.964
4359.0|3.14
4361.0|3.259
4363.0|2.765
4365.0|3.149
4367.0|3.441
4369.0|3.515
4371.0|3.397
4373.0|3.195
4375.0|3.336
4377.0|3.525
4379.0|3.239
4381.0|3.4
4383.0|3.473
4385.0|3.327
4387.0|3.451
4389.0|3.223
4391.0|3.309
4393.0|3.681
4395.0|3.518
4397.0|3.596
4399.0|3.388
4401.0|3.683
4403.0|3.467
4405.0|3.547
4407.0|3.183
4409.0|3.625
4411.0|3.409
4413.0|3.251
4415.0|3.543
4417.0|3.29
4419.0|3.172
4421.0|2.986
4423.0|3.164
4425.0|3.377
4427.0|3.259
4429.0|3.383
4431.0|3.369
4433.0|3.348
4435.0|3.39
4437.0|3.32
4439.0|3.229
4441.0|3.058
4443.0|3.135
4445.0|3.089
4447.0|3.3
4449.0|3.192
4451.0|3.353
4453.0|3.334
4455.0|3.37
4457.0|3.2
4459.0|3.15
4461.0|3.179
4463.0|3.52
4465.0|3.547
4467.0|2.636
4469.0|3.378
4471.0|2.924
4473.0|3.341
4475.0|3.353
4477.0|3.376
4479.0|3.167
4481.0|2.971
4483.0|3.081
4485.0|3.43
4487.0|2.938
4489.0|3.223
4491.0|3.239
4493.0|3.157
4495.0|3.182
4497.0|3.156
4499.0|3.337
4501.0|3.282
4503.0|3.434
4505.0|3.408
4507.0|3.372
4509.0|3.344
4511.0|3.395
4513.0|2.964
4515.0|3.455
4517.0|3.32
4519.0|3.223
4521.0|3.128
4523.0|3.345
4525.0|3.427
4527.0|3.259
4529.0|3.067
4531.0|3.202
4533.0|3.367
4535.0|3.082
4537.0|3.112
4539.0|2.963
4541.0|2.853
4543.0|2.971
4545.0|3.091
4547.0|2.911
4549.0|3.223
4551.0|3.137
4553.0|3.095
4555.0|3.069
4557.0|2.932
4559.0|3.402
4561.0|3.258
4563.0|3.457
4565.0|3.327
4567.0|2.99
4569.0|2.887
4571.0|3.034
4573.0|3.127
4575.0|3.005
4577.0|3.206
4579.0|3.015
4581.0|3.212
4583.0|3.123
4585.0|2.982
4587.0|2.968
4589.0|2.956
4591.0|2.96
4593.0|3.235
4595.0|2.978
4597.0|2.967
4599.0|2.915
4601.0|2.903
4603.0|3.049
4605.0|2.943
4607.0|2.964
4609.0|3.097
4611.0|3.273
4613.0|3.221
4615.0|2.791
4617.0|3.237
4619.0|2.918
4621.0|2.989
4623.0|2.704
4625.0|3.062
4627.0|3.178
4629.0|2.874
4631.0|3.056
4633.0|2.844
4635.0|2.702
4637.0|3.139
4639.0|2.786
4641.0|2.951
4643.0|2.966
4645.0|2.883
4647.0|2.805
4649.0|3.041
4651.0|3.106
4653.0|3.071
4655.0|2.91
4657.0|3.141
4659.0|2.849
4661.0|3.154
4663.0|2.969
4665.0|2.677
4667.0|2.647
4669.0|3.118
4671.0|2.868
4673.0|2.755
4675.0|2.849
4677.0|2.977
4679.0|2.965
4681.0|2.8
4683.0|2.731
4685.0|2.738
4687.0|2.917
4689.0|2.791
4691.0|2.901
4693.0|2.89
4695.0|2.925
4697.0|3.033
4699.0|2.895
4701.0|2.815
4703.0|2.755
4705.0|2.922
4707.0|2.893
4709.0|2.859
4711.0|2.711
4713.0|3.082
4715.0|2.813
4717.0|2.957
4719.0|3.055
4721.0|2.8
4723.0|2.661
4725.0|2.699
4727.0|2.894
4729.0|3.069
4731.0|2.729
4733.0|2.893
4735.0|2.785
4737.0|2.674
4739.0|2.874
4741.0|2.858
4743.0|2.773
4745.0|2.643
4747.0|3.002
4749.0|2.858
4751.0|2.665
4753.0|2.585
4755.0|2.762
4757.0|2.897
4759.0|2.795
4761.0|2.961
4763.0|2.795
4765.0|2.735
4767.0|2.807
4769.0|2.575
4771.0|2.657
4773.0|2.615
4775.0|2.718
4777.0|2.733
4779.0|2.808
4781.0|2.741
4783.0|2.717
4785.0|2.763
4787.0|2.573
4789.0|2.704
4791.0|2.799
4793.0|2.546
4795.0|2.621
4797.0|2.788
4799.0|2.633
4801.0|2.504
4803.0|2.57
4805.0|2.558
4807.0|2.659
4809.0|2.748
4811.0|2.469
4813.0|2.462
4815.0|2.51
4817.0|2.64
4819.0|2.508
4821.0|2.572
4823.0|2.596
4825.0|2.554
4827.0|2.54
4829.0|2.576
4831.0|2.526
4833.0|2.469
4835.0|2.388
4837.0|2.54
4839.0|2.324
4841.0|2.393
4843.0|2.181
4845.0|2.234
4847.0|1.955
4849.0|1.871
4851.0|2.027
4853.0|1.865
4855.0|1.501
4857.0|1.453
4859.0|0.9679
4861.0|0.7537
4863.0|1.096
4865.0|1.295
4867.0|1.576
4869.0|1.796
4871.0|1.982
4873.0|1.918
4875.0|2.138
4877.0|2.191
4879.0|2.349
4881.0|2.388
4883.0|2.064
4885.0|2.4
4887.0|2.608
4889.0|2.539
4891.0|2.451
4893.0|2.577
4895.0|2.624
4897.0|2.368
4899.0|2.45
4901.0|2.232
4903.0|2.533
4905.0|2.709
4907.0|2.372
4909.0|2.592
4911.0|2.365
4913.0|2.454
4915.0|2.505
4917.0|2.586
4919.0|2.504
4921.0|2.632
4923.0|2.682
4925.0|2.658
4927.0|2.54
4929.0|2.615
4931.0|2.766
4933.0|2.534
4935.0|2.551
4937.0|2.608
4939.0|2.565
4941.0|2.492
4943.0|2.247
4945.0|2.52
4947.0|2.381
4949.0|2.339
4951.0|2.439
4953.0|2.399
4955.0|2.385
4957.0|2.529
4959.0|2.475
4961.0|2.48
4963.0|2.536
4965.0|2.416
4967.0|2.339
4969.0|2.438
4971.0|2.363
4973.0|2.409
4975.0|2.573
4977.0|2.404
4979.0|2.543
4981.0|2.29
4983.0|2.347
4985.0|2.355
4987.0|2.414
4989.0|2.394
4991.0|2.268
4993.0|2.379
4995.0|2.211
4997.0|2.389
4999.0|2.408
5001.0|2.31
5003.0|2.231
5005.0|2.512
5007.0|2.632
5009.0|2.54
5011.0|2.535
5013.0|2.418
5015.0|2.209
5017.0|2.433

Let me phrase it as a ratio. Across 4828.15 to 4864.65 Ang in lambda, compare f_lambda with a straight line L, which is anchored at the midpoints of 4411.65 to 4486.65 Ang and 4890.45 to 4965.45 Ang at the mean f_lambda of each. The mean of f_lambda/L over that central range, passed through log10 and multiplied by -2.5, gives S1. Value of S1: 0.334 mag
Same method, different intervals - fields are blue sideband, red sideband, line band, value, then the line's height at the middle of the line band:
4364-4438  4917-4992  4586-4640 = 0.01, 3.03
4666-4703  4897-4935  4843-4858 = 0.37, 2.63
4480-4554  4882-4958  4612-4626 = 0.01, 3.02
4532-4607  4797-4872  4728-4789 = -0.14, 2.43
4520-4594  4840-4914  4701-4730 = -0.10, 2.61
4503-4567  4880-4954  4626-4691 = 0.02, 2.97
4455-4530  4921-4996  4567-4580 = 0.02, 3.11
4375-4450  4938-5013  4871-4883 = 0.19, 2.58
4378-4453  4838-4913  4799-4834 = -0.14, 2.25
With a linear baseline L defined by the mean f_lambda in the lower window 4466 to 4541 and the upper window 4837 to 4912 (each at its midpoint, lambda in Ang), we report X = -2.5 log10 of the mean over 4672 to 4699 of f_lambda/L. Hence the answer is -0.081 mag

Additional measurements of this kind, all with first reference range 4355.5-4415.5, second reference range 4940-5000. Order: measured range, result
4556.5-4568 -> -0.06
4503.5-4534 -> -0.05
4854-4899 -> 0.28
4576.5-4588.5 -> -0.01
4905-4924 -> -0.02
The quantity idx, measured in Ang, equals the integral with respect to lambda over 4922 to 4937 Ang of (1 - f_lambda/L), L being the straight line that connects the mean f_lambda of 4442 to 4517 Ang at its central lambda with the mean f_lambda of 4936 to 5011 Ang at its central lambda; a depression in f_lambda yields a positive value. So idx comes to -0.8 Ang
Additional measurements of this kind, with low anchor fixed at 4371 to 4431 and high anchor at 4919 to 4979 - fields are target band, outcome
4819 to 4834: 0.8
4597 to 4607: 0.3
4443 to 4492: 0.8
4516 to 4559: 0.3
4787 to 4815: 1.2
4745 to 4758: 0.1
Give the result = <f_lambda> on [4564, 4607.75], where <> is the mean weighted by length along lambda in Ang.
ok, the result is 3.03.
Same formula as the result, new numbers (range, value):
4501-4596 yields 3.16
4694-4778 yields 2.81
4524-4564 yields 3.14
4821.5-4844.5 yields 2.46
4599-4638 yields 2.99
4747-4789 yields 2.74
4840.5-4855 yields 2.02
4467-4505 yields 3.21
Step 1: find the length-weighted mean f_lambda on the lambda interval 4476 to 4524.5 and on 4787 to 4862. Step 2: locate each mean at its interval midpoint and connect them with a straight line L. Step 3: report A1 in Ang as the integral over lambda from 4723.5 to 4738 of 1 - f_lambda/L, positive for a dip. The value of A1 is -1.2 Ang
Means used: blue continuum 3.25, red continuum 2.33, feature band 2.81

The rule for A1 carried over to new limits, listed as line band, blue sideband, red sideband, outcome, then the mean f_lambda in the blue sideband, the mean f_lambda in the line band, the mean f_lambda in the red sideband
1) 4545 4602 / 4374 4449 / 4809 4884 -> -3.8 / 3.35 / 3.08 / 2.11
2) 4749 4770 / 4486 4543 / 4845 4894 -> -4.0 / 3.22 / 2.76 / 1.91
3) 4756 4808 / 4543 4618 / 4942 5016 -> 0.7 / 3.08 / 2.7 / 2.41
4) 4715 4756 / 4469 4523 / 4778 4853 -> -1.8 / 3.24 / 2.81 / 2.51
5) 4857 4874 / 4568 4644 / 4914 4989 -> 7.7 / 3.01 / 1.42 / 2.48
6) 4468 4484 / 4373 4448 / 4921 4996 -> 0.2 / 3.35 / 3.2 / 2.46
